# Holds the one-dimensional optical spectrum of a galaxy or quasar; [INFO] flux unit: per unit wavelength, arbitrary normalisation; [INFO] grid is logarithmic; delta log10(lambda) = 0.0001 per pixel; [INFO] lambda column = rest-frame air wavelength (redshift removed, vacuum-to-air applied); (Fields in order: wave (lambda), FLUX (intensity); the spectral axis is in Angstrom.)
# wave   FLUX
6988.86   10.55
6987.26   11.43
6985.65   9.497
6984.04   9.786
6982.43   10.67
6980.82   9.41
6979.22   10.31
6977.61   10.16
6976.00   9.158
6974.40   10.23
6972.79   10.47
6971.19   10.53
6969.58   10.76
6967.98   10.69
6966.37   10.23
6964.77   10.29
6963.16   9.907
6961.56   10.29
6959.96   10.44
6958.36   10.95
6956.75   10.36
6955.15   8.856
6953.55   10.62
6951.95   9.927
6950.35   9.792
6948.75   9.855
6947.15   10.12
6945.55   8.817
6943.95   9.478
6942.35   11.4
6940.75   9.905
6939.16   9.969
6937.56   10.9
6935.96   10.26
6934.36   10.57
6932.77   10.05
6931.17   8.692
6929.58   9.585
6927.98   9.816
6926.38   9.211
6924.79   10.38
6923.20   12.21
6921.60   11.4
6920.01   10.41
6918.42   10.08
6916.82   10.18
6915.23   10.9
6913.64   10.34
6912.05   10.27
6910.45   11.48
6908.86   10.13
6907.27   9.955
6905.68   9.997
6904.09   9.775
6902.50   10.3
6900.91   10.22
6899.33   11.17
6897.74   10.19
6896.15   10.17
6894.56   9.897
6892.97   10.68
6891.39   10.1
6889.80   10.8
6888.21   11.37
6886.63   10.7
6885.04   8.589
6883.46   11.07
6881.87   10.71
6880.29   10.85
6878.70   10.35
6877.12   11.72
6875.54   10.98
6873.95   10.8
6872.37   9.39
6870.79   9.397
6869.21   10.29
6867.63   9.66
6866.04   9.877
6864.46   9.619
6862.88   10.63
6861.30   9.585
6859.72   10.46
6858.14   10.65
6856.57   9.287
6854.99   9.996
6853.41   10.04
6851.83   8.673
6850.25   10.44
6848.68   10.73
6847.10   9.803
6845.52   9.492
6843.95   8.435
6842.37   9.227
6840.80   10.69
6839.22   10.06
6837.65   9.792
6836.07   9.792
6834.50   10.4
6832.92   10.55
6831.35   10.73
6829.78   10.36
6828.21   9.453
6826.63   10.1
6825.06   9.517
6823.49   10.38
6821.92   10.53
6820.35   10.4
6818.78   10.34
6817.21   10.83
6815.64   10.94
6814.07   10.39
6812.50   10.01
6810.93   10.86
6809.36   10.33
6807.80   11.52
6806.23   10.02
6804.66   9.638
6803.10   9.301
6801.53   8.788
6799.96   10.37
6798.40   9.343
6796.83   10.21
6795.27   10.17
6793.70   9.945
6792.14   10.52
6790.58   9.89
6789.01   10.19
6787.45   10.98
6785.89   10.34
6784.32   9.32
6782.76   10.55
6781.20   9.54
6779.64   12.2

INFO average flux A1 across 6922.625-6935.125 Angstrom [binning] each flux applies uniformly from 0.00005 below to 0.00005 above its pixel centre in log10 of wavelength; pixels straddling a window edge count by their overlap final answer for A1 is 10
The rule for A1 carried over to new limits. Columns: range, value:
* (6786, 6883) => 10.1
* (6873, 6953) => 10.3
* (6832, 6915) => 10.2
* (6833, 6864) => 9.92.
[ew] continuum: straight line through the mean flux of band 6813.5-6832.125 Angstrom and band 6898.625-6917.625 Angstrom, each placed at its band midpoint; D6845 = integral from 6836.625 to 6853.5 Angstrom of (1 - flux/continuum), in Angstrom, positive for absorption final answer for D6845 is 1.0 Angstrom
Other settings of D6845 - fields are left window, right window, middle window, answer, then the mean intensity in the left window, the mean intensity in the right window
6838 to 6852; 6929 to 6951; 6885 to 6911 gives -1.3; 9.78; 9.96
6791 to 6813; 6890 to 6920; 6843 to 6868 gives 0.9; 10.1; 10.3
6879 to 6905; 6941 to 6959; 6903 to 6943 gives -0.5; 10.4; 10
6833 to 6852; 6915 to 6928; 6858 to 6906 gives -0.6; 9.86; 10.5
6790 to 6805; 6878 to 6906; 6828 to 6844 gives 0.0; 9.83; 10.4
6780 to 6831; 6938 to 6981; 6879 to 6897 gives -0.5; 10.2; 10.1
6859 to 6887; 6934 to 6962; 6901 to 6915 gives -0.1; 10.3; 10.1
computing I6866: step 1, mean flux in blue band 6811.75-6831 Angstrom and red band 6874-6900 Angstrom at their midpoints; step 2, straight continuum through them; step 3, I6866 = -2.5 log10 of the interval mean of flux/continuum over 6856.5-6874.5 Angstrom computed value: 0.052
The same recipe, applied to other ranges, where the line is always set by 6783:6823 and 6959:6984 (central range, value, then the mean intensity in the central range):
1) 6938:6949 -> 0.03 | 9.97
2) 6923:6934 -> 0.03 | 9.9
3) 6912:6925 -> -0.05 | 10.7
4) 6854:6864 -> 0.01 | 10.1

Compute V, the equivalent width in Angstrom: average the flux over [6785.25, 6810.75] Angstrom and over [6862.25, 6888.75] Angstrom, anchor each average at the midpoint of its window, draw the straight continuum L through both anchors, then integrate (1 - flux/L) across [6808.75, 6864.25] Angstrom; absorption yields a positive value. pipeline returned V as 0.7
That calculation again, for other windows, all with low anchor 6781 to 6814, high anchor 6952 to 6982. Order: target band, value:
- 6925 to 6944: 0.3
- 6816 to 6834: -0.3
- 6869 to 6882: -0.4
